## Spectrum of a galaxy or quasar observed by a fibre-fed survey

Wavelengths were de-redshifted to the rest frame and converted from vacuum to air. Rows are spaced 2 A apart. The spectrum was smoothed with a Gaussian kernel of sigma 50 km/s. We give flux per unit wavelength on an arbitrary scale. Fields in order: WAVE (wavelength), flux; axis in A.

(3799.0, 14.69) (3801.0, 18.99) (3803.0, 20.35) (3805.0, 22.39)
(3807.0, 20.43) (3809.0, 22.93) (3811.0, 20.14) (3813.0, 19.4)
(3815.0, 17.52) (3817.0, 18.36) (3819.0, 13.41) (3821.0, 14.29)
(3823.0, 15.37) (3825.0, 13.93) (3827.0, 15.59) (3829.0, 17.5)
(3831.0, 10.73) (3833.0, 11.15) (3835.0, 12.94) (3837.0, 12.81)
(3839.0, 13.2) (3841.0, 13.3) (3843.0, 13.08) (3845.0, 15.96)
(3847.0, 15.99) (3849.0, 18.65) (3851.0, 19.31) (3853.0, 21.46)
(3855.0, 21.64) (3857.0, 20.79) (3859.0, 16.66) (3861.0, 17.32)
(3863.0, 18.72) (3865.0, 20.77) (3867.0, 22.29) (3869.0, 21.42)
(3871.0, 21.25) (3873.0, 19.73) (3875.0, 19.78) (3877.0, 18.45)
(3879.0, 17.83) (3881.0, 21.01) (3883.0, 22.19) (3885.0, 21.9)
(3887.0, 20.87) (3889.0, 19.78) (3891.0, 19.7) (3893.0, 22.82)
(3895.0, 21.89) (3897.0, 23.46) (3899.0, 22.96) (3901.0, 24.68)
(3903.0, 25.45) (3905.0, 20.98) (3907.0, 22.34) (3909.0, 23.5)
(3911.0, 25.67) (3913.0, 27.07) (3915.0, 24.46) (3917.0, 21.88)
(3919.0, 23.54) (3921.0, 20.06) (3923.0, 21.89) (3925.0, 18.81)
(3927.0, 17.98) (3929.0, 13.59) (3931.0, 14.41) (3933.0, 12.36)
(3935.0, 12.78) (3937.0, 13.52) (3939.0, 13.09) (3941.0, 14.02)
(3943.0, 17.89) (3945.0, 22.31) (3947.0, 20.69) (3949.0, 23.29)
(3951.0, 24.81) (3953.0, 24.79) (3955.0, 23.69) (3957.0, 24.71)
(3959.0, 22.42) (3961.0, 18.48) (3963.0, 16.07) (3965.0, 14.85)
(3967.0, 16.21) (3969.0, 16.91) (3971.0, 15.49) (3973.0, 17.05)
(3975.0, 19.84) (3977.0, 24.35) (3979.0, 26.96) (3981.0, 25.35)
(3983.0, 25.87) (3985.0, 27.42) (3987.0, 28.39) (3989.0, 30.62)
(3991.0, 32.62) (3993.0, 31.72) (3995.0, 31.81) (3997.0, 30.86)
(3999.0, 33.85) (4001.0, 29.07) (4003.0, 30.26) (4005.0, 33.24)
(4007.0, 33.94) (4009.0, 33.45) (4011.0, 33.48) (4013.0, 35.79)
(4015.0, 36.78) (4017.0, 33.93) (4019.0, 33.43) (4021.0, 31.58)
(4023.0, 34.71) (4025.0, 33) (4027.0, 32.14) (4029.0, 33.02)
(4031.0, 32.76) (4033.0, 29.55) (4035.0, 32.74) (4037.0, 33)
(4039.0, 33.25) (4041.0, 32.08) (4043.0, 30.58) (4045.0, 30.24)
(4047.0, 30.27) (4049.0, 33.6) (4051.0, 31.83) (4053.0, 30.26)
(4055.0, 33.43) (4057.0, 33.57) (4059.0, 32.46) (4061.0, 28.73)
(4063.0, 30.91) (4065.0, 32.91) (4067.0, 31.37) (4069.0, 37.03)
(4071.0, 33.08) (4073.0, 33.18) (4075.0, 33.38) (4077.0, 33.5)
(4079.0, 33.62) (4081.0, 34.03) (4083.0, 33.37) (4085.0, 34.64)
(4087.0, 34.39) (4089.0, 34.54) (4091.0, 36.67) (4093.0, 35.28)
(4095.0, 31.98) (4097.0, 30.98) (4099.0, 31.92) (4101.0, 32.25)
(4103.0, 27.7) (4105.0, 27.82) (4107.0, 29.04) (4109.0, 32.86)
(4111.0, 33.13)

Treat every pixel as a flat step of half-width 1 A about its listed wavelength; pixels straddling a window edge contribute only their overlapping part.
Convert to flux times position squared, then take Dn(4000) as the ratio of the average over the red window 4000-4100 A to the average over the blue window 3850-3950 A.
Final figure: 1.75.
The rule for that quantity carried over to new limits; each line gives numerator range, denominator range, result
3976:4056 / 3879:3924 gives 1.48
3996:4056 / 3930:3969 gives 1.84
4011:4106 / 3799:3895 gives 2.00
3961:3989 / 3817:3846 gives 1.65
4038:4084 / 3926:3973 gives 1.91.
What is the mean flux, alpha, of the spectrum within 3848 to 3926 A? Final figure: 21.4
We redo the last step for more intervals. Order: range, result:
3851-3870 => 20.1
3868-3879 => 19.9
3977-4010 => 30.2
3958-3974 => 17.2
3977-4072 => 31.8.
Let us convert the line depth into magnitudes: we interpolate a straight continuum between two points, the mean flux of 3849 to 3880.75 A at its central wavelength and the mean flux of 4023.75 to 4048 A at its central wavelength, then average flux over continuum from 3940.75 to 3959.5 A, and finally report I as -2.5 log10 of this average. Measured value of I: 0.17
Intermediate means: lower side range 19.8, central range 22.2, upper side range 31.9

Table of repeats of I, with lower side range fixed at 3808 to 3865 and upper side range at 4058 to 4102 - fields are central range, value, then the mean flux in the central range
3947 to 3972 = 0.23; 20.2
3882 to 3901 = -0.08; 21.9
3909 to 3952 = 0.18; 19.3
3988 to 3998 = -0.16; 31.5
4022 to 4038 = -0.10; 32.6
